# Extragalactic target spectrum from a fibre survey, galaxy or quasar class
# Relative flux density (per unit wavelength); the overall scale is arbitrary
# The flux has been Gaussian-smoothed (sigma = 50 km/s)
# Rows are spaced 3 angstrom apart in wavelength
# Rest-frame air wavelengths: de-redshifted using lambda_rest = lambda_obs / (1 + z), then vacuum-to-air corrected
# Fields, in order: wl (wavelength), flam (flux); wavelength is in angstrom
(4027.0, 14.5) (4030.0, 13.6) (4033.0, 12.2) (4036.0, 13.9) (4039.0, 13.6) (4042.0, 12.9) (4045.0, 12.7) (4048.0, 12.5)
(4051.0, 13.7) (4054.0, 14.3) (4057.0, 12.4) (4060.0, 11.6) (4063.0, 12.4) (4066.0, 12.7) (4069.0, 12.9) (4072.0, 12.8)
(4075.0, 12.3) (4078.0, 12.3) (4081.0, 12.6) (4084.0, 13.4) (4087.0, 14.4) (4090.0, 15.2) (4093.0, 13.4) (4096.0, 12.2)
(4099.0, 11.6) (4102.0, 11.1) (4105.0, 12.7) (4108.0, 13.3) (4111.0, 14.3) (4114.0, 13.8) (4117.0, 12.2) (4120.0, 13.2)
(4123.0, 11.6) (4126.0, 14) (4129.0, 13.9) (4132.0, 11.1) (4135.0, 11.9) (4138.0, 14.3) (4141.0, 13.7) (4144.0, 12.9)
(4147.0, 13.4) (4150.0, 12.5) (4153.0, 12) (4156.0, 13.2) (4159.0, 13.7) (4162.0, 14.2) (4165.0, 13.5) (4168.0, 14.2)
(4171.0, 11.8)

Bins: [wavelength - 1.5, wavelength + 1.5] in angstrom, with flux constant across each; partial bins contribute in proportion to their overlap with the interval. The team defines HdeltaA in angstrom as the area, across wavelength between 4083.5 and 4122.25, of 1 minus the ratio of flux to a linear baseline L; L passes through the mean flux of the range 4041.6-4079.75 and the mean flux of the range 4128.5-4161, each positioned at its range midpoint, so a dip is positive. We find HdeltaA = -0.8 angstrom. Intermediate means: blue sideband 12.7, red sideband 13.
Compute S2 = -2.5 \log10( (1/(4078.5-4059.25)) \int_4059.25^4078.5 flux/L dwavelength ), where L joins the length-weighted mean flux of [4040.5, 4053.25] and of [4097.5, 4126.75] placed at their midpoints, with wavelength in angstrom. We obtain 0.040 mag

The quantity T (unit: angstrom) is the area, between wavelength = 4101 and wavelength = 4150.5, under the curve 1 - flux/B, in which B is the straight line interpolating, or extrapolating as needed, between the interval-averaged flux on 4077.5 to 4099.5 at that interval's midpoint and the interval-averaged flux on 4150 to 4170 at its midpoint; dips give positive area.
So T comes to 1.3 angstrom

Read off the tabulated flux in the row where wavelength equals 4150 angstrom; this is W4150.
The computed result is 12.5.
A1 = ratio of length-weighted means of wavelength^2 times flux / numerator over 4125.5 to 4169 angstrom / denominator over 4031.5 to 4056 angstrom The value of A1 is 1.05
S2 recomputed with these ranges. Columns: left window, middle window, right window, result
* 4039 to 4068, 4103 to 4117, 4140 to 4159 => -0.03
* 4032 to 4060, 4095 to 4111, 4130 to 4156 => 0.04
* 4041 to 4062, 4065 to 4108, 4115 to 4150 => 0.00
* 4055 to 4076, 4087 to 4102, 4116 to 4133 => -0.04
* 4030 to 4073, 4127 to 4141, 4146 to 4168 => 0.02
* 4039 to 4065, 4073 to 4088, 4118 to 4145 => -0.01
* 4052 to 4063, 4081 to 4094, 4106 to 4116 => -0.05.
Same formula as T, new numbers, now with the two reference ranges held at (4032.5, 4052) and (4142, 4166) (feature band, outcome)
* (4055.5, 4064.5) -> 0.7 angstrom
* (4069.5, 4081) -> 0.5 angstrom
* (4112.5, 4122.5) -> 0.2 angstrom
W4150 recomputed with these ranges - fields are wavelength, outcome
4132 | 11.1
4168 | 14.2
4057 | 12.4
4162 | 14.2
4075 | 12.3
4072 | 12.8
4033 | 12.2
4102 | 11.1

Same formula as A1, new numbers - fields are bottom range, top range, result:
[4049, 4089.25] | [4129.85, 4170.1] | 1.05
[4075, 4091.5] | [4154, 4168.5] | 1.05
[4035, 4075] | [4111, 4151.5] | 1.05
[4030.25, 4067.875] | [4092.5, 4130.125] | 1.02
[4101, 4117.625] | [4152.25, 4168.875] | 1.07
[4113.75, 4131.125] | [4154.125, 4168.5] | 1.07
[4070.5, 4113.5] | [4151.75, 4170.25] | 1.07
